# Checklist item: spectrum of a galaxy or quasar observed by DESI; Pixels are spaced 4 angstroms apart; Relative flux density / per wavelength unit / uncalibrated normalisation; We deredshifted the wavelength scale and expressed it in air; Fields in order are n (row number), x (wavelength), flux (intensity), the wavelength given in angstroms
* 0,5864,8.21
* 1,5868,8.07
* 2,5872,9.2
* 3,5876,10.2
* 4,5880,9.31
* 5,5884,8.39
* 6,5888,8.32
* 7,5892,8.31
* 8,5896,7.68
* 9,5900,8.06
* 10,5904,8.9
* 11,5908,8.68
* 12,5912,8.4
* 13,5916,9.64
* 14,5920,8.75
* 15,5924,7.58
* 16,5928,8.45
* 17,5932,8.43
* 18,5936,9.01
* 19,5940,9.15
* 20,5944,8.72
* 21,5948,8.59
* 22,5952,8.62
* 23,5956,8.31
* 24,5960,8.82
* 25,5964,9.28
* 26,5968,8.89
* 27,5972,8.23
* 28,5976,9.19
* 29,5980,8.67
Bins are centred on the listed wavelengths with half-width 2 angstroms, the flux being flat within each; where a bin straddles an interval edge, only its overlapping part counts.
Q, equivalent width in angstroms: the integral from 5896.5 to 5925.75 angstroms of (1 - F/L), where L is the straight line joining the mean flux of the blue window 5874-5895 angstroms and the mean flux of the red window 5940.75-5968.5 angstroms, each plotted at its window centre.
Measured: 0.9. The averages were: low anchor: 8.85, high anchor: 8.76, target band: 8.54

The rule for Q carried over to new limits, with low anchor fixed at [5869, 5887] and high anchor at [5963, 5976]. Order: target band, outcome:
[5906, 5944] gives 1.3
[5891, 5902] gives 1.3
